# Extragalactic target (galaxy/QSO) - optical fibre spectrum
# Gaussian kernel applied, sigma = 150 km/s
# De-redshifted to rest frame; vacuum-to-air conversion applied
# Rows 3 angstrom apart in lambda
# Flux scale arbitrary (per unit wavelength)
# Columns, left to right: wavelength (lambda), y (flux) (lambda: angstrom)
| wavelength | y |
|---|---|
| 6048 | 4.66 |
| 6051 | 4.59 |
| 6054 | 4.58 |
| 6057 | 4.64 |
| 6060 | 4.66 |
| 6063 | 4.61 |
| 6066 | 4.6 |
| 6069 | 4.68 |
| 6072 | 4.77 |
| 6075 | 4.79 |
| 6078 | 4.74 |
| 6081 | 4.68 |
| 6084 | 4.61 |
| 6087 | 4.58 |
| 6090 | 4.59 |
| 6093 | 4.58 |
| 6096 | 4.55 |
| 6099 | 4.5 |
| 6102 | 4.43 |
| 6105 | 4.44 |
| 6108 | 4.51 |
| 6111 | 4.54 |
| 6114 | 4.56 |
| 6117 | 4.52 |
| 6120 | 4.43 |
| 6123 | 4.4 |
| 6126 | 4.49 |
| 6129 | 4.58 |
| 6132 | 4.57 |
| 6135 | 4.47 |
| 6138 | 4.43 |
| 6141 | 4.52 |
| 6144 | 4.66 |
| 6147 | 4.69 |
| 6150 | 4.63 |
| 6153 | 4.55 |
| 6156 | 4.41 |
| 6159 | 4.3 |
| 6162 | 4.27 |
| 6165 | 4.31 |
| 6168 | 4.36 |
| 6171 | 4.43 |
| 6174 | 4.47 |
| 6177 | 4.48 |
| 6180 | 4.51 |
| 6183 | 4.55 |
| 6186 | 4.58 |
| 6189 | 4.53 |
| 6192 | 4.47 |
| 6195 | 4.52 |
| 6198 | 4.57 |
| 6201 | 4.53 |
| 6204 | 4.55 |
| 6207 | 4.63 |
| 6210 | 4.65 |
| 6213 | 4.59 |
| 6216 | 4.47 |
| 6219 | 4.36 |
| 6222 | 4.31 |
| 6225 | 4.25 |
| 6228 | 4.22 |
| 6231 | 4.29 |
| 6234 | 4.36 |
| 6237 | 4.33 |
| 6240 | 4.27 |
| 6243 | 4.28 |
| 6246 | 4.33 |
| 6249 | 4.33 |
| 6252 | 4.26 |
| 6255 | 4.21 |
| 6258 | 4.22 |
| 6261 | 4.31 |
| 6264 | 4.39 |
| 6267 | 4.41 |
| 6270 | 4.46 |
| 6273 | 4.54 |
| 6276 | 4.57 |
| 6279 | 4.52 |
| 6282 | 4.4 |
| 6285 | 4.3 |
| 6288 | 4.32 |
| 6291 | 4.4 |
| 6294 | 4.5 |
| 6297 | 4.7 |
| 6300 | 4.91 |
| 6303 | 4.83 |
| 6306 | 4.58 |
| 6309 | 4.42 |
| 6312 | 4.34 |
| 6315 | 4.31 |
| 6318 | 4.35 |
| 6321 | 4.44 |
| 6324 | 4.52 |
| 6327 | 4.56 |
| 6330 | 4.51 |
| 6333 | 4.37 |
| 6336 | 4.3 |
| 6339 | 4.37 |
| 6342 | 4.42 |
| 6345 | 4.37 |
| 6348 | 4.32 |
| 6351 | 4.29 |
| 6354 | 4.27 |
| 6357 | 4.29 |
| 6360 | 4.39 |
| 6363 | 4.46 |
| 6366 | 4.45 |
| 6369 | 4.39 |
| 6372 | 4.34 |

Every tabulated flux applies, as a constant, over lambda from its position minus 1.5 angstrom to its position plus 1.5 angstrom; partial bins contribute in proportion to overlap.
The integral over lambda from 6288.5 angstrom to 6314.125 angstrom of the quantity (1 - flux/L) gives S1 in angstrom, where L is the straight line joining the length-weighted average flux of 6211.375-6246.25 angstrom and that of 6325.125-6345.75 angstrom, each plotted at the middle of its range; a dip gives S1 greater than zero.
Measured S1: -1.0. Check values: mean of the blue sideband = 4.34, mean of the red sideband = 4.42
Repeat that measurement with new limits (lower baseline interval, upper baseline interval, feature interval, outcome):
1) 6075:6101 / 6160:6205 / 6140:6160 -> -0.1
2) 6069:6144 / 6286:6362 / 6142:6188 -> 0.5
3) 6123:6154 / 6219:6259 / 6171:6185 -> -0.2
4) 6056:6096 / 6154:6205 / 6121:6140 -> 0.3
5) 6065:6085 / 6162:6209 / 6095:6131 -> 1.0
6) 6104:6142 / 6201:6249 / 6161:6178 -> 0.2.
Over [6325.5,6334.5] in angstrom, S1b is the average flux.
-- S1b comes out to 4.48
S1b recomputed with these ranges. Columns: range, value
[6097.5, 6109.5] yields 4.47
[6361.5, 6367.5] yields 4.46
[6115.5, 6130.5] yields 4.48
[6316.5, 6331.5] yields 4.48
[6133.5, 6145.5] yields 4.52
